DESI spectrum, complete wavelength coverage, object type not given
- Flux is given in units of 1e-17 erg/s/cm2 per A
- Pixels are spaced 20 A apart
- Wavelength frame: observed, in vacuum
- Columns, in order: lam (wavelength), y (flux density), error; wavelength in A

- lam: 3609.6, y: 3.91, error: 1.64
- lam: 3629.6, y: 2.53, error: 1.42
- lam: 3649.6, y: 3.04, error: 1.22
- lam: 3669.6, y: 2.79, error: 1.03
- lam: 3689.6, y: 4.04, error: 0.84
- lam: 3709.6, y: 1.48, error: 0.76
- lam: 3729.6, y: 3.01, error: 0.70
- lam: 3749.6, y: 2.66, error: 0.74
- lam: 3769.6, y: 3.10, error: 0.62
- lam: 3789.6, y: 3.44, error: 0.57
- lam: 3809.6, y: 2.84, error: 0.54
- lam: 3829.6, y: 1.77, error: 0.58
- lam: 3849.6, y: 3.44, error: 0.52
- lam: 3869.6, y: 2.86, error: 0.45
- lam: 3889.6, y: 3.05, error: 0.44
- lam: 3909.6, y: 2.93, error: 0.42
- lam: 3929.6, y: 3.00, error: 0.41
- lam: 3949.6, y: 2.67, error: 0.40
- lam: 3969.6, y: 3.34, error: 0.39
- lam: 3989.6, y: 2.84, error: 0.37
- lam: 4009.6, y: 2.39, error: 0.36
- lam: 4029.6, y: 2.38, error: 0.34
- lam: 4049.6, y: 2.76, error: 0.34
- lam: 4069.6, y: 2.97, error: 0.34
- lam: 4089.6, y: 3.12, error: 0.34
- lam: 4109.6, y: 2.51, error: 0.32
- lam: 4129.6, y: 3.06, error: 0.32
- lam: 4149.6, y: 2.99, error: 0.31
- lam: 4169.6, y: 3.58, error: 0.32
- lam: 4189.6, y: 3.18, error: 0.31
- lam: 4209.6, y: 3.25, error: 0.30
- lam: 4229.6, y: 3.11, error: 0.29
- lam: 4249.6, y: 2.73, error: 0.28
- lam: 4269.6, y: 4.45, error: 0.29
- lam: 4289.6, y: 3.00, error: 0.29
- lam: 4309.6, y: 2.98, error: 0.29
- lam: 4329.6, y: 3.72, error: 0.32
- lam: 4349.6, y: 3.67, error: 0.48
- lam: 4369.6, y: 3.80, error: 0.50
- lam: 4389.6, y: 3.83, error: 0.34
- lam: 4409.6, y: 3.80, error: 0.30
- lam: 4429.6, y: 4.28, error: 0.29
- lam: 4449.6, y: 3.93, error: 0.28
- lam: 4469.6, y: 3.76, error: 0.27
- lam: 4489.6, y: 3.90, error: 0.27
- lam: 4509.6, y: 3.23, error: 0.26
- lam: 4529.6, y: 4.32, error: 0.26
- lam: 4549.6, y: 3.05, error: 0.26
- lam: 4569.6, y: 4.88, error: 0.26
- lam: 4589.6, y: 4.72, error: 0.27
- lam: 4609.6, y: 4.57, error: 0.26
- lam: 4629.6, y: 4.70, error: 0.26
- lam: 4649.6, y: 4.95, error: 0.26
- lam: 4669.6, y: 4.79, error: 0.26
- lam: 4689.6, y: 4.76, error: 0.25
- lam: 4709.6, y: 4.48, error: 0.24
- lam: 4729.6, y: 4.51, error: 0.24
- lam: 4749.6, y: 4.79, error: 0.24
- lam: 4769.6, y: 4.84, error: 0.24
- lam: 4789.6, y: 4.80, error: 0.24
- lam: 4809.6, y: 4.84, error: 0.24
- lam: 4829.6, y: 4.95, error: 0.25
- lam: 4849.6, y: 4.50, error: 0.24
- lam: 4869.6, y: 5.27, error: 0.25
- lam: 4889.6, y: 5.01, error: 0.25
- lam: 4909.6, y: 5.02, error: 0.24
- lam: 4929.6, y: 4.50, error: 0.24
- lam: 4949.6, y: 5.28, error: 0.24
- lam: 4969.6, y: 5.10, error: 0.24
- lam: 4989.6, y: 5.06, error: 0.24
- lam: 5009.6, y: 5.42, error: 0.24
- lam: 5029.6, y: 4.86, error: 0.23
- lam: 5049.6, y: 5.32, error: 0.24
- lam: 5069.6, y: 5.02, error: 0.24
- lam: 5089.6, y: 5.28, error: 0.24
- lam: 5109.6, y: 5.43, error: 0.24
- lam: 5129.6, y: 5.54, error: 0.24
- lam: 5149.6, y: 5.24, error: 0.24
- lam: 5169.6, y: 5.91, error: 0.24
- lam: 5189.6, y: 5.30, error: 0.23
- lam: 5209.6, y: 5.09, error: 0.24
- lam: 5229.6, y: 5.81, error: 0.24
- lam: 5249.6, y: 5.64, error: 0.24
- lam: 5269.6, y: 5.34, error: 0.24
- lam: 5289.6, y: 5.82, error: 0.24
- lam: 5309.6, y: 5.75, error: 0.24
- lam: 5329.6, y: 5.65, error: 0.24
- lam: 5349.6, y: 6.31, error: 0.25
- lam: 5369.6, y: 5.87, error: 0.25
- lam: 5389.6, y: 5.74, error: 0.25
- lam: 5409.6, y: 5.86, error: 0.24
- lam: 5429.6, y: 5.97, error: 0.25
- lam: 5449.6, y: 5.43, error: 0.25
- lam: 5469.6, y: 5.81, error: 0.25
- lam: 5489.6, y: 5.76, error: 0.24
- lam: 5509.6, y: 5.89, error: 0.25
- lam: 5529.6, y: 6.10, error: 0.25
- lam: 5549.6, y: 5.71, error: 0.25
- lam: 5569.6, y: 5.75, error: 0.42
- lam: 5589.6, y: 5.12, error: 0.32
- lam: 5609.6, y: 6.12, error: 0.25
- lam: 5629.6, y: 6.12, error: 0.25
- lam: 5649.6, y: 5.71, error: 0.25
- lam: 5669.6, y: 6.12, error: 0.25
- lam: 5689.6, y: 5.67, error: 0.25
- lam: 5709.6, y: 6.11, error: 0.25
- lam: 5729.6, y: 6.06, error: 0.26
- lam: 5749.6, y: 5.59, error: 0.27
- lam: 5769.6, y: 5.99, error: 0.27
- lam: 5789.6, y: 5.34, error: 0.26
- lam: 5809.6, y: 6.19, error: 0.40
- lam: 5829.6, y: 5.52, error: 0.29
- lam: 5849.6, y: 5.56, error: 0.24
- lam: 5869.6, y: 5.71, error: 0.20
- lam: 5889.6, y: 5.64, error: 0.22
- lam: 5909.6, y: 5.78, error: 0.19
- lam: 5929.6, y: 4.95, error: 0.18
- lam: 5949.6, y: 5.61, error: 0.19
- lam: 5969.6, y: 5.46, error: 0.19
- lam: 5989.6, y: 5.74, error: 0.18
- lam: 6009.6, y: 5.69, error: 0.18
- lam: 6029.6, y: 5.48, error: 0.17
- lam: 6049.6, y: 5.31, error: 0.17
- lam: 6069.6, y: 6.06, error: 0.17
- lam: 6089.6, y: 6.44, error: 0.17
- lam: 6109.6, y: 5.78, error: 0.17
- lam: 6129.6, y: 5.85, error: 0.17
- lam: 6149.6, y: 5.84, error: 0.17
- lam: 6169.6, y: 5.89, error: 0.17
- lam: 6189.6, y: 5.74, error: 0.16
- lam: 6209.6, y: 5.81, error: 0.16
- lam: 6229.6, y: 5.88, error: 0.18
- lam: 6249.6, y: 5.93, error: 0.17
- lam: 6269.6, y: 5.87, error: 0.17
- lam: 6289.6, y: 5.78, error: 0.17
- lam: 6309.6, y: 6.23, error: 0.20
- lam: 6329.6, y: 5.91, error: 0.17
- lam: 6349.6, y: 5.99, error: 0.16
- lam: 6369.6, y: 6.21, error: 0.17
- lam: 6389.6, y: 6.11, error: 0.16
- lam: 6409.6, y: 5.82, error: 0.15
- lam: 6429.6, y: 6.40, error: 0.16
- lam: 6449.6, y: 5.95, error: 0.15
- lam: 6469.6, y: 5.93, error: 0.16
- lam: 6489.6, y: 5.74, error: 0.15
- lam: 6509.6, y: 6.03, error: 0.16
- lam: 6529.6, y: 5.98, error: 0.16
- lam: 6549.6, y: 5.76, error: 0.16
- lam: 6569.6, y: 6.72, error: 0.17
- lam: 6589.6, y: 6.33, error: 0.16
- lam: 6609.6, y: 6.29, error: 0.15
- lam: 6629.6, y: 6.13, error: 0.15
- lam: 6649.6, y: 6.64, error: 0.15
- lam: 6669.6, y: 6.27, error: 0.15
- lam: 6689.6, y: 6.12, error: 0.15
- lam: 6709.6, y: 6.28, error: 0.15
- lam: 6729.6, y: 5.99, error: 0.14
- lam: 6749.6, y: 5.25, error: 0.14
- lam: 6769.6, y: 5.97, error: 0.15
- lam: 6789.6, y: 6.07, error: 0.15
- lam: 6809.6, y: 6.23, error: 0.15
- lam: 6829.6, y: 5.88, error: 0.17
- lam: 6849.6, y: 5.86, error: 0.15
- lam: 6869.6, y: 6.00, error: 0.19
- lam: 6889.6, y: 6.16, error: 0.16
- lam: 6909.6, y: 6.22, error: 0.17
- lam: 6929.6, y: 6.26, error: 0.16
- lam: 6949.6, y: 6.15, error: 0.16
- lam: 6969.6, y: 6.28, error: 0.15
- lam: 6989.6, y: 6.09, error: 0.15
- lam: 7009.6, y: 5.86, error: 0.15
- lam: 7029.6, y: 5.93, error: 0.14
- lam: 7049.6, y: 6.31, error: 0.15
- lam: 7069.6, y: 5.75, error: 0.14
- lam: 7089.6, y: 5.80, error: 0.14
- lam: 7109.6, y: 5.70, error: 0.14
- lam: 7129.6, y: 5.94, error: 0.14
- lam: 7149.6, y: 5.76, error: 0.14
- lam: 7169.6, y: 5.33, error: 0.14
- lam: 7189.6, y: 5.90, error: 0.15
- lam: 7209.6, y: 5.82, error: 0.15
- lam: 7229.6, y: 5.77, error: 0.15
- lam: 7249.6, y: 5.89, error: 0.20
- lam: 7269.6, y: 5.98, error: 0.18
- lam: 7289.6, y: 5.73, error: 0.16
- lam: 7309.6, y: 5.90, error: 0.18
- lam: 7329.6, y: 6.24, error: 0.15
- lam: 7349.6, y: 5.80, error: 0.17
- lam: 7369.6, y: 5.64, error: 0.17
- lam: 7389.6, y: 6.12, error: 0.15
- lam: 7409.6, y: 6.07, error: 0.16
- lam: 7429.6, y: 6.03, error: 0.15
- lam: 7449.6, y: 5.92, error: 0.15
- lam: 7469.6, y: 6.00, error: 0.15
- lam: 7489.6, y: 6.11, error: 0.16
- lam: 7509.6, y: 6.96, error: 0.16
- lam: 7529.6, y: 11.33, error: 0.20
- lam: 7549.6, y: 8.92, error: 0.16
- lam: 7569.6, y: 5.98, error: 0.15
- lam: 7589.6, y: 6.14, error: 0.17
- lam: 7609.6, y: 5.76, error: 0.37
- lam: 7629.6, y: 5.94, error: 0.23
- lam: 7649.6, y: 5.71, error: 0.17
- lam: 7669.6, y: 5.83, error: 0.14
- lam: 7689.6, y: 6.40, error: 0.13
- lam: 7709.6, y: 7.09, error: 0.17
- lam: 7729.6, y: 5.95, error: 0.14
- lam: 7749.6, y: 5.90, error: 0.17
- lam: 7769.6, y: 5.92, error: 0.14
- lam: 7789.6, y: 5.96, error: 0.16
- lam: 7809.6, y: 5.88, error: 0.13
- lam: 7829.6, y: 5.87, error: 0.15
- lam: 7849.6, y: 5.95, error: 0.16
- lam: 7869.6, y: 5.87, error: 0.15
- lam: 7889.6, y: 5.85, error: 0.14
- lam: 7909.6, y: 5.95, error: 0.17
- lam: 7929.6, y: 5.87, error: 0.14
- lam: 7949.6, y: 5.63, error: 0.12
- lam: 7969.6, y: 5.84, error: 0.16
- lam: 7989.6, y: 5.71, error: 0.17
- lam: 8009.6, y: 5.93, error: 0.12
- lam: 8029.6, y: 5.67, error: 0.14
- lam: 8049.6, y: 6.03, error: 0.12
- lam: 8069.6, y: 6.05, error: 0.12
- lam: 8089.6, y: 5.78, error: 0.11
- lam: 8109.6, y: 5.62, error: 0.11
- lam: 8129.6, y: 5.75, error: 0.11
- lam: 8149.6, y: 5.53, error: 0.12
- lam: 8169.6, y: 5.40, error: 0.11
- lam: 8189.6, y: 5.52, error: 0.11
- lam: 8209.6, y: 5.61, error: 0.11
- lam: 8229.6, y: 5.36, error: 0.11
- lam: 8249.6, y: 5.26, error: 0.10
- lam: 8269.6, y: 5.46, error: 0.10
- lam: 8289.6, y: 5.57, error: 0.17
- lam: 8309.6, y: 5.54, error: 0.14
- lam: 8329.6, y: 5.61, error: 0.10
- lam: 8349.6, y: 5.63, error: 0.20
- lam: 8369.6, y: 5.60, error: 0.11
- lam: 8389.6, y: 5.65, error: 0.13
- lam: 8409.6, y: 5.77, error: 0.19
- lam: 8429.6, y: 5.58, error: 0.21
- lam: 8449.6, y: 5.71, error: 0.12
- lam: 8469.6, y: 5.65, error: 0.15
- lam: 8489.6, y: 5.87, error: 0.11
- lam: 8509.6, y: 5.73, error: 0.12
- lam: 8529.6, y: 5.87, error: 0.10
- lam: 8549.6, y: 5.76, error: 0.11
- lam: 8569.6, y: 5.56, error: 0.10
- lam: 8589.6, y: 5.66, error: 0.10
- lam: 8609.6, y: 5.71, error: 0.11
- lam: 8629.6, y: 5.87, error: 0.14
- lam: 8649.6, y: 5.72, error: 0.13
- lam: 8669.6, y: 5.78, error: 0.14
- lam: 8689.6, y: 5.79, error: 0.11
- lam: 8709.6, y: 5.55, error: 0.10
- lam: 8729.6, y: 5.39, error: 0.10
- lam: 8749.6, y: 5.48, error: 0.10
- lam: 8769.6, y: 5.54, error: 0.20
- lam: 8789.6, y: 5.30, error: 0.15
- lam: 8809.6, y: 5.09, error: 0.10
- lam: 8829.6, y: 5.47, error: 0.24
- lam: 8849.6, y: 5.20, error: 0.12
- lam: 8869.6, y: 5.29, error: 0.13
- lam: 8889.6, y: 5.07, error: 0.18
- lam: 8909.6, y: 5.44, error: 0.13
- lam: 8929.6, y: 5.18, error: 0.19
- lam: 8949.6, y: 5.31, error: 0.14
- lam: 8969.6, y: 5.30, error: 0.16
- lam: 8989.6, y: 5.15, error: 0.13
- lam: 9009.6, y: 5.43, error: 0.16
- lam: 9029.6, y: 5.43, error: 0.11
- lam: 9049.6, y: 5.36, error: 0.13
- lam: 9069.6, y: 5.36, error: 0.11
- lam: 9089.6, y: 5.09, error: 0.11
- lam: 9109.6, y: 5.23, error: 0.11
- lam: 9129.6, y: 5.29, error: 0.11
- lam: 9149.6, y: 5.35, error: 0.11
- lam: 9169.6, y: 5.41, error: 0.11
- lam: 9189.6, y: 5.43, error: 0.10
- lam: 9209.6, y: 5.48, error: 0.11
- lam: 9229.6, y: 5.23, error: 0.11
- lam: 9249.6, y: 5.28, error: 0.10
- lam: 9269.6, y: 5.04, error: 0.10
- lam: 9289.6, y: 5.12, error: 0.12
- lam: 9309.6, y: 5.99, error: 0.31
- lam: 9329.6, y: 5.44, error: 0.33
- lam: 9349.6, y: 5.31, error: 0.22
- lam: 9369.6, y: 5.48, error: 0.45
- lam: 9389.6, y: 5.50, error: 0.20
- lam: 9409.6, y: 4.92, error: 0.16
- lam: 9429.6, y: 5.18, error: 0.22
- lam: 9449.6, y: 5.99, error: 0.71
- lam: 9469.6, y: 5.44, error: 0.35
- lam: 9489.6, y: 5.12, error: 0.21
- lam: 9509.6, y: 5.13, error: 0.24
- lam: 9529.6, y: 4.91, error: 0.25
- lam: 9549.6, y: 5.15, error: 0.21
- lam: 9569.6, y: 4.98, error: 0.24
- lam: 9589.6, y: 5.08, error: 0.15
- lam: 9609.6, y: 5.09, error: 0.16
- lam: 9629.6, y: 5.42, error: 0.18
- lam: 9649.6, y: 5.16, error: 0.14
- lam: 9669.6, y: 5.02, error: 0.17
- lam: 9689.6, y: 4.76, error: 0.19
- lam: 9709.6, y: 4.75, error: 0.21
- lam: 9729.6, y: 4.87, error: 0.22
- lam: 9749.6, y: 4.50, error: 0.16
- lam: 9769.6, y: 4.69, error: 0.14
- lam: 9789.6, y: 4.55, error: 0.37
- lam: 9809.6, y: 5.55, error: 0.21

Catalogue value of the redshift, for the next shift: 0.15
